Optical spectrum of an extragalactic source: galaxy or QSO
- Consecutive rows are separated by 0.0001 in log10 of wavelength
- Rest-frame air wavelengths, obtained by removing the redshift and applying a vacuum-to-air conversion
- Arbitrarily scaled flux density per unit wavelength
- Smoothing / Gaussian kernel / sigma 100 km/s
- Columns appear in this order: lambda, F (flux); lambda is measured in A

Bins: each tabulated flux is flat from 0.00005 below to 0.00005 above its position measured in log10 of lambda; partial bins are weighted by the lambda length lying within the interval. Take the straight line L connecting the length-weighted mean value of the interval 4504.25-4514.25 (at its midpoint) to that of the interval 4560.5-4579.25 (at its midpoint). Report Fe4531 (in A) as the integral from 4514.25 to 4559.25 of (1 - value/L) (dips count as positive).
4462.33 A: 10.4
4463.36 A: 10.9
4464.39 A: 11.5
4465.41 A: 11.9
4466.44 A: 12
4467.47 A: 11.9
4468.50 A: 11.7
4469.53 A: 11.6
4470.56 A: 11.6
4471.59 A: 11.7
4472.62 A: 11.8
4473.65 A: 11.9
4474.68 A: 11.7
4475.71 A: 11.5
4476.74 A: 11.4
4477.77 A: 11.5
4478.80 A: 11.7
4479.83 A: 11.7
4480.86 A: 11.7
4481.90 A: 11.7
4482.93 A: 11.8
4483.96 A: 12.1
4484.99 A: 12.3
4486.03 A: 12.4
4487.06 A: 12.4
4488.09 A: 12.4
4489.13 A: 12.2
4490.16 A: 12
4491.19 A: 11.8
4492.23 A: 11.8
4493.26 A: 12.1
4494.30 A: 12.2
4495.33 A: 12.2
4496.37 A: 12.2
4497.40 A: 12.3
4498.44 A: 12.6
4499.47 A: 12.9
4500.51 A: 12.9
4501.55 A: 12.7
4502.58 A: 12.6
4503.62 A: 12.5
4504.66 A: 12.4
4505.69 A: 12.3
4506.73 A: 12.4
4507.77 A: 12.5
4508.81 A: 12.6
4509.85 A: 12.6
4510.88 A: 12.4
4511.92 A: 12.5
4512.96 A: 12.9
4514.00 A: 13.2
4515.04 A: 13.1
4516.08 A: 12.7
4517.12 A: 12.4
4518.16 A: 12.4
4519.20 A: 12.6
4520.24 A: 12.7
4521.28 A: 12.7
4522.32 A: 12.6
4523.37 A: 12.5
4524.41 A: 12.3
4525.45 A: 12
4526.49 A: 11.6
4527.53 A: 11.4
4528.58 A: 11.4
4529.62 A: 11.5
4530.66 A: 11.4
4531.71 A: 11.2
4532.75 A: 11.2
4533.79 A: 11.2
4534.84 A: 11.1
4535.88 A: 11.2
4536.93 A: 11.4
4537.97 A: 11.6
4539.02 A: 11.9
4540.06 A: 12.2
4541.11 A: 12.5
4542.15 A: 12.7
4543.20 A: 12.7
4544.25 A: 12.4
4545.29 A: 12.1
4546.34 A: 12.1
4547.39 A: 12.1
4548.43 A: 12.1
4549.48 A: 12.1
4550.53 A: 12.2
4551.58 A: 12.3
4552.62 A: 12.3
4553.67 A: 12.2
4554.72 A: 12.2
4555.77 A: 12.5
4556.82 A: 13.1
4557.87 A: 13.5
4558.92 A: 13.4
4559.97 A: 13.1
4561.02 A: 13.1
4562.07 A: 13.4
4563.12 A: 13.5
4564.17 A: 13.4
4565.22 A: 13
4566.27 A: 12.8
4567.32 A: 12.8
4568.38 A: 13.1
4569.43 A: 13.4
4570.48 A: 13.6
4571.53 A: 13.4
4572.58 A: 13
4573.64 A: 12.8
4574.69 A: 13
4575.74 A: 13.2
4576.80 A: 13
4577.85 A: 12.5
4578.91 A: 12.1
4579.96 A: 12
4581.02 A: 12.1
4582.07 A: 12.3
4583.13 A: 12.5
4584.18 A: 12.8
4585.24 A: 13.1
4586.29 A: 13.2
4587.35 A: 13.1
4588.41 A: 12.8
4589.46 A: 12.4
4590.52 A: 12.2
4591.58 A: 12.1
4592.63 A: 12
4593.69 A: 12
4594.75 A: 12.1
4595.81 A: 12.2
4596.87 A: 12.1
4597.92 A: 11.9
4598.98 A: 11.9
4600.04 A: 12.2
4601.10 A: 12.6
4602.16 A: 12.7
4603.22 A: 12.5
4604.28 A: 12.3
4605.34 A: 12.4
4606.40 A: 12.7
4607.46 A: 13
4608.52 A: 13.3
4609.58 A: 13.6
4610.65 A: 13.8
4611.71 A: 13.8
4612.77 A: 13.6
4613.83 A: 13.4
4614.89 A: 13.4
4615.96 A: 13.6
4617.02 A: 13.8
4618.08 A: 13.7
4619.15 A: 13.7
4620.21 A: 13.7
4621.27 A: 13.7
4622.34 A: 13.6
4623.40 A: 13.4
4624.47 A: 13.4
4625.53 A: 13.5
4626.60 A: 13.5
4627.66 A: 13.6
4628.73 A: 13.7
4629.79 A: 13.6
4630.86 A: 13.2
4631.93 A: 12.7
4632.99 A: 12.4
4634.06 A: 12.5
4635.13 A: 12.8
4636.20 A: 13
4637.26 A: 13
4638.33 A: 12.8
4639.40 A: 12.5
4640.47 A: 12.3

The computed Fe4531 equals 2.2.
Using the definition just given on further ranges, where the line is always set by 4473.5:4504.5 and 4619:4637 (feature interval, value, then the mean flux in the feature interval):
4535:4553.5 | 0.71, 12.1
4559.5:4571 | -0.40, 13.2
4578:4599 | 0.96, 12.4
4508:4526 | -0.36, 12.6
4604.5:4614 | -0.09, 13.3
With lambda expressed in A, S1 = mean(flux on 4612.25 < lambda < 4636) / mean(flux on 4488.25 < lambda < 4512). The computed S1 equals 1.08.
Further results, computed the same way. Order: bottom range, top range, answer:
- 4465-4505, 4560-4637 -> 1.08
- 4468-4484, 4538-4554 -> 1.05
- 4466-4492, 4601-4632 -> 1.12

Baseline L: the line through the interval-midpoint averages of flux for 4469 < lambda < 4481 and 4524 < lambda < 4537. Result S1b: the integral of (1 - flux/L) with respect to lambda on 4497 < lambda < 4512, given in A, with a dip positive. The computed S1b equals -1.31 A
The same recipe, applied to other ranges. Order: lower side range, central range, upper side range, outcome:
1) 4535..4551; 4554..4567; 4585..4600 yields -1.0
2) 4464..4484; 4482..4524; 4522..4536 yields -2.8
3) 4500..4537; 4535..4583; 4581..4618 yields -0.5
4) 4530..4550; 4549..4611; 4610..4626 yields 0.1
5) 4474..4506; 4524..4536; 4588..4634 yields 0.9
